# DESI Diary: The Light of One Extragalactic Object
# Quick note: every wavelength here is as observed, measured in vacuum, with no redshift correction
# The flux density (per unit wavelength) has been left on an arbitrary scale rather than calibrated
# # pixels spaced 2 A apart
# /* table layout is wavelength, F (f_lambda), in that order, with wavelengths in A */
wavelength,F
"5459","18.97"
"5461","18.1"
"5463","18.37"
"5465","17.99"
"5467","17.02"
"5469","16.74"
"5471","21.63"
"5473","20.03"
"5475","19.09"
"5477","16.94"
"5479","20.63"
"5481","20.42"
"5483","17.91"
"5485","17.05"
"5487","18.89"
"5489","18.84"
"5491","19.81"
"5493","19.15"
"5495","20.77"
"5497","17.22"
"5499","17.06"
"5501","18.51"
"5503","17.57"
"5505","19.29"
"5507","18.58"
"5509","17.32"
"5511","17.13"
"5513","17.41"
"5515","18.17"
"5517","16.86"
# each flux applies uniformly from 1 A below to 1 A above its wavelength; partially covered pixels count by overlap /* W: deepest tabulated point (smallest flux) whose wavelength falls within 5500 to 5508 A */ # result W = 17.57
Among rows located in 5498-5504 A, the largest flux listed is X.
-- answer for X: 18.51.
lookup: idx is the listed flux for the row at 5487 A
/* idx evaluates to 18.89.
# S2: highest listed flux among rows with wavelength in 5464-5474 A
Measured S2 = 21.63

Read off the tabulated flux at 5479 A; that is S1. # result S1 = 20.63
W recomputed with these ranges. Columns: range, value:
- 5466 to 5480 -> 16.74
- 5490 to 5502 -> 17.06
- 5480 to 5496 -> 17.05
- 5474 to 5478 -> 16.94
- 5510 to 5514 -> 17.13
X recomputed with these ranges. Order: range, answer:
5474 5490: 20.63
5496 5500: 17.22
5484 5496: 20.77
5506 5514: 18.58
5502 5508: 19.29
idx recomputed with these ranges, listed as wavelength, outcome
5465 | 17.99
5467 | 17.02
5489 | 18.84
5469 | 16.74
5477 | 16.94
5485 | 17.05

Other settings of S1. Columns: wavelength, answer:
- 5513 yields 17.41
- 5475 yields 19.09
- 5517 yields 16.86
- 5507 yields 18.58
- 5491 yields 19.81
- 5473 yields 20.03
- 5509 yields 17.32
